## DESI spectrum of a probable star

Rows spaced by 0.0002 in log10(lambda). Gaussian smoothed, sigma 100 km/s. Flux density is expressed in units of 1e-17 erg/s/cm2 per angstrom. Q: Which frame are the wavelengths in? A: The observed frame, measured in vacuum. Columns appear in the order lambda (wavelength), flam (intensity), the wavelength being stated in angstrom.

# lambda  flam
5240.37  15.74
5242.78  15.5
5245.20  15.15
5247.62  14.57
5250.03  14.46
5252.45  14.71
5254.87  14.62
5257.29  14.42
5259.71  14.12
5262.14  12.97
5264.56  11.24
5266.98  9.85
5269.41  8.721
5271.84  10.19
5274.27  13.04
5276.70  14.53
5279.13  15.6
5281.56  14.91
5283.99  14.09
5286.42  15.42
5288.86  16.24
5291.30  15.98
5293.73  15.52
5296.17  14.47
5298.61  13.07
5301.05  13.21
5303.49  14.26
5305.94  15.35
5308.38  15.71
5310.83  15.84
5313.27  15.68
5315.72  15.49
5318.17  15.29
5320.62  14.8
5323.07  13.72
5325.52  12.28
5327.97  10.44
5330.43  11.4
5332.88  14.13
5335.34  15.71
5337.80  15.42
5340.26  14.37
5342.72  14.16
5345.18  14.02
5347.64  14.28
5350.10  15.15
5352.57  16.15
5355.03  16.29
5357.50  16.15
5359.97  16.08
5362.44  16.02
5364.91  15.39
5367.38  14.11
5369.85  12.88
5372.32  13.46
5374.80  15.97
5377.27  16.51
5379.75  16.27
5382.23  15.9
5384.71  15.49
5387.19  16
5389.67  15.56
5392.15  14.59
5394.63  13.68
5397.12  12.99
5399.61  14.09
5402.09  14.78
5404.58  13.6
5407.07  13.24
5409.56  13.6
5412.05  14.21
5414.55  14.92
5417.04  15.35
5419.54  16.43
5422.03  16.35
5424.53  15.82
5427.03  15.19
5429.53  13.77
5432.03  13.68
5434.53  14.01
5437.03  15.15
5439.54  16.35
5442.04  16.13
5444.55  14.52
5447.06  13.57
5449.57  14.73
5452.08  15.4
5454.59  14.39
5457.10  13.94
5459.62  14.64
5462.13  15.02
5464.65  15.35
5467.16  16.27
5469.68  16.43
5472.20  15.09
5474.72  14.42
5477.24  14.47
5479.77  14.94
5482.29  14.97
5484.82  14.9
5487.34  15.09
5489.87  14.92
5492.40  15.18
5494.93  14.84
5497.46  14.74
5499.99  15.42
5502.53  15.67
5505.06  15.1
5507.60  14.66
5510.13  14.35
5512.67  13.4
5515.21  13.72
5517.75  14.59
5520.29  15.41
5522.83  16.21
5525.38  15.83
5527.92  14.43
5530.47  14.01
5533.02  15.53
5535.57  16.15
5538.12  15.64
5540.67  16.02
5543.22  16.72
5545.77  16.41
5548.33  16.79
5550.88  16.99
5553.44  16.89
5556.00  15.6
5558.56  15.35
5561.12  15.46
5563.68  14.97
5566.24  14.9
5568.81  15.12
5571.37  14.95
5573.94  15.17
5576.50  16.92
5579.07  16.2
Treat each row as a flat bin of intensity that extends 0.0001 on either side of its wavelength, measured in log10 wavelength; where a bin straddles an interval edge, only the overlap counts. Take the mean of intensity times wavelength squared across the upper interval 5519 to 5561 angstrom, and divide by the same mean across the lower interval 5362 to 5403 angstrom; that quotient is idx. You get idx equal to 1.13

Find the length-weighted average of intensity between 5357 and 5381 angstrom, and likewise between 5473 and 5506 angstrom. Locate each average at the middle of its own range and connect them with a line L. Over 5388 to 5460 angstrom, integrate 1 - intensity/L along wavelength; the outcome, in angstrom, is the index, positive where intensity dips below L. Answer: 2.26 angstrom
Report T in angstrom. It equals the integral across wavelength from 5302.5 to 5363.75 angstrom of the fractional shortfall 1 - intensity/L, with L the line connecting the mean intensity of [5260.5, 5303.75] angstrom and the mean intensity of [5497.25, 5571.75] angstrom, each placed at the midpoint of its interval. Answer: -3.7 angstrom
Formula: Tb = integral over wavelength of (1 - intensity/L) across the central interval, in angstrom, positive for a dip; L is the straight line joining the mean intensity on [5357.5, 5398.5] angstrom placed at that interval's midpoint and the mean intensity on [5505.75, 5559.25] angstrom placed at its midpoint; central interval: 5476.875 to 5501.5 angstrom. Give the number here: 0.6 angstrom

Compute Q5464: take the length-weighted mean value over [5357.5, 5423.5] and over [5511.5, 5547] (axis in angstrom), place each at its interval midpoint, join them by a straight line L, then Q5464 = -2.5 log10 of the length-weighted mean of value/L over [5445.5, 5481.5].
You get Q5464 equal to 0.02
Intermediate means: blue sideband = 14.9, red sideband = 15.3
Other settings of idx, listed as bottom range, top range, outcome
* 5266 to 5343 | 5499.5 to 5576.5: 1.20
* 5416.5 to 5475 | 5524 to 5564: 1.09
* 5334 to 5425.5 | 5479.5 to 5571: 1.08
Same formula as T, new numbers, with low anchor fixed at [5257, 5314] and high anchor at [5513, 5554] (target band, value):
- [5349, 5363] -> -1.5 angstrom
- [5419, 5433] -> -0.3 angstrom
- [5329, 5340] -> 0.1 angstrom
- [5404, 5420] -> 0.4 angstrom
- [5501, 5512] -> 0.4 angstrom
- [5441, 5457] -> 0.4 angstrom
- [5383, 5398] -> -0.2 angstrom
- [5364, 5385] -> -0.8 angstrom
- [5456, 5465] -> 0.3 angstrom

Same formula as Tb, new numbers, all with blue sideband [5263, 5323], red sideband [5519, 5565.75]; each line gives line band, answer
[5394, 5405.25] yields 0.7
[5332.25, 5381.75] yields -2.1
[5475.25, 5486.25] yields 0.4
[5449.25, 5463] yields 0.5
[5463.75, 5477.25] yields -0.1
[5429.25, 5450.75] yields 0.6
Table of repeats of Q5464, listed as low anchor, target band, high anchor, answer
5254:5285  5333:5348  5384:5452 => -0.065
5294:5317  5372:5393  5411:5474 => -0.048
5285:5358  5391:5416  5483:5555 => 0.072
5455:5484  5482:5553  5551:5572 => -0.001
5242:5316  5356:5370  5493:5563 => -0.053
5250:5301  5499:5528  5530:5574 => 0.039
